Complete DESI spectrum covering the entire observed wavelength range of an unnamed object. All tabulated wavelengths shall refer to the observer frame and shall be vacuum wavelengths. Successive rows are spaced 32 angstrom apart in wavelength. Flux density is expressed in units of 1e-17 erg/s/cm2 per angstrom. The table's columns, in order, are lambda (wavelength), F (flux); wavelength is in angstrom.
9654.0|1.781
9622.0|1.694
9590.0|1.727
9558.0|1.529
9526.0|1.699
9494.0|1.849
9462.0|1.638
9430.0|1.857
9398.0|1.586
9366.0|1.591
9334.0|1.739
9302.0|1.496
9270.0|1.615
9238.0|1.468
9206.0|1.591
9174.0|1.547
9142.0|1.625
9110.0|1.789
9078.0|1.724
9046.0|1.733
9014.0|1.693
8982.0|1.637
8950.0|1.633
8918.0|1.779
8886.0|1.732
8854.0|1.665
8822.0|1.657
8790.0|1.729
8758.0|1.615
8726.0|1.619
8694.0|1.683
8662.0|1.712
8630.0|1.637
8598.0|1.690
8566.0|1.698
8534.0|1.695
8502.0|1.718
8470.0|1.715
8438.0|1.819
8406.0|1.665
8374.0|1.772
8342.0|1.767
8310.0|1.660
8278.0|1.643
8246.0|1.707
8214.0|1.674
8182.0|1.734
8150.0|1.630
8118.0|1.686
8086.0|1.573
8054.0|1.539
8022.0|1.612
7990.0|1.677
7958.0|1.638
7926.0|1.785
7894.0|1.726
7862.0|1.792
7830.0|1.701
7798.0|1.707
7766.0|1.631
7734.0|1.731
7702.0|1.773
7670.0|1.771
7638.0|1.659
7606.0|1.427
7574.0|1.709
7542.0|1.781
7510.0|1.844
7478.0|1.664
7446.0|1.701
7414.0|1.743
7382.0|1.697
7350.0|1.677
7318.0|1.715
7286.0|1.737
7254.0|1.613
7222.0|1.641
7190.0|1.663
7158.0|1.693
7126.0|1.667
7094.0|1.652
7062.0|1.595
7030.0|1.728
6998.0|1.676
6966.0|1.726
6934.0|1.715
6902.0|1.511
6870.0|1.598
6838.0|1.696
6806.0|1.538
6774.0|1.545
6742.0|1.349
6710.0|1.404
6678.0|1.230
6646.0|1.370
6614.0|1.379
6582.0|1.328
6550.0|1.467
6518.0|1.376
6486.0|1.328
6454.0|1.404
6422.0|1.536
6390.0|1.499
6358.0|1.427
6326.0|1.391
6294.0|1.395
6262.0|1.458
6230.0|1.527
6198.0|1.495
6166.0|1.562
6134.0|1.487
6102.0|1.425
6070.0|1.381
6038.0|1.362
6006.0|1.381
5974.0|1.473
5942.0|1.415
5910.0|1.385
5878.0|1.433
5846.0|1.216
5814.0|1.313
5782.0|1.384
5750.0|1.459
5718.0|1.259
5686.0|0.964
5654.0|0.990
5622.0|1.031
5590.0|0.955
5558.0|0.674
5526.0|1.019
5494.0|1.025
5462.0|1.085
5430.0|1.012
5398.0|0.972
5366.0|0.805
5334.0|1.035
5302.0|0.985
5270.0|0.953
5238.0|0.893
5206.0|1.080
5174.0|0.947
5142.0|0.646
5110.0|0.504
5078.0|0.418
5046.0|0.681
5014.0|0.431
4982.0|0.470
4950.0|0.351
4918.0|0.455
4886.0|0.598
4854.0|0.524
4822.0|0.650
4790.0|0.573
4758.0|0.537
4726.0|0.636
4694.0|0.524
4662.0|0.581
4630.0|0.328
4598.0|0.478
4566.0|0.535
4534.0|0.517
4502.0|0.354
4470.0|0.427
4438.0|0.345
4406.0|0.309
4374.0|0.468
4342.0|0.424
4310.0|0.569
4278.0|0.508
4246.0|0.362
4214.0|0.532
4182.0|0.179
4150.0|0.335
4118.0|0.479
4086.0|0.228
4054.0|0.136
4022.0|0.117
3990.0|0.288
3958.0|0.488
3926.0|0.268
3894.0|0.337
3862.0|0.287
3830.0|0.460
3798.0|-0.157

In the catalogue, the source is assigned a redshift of 0.293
